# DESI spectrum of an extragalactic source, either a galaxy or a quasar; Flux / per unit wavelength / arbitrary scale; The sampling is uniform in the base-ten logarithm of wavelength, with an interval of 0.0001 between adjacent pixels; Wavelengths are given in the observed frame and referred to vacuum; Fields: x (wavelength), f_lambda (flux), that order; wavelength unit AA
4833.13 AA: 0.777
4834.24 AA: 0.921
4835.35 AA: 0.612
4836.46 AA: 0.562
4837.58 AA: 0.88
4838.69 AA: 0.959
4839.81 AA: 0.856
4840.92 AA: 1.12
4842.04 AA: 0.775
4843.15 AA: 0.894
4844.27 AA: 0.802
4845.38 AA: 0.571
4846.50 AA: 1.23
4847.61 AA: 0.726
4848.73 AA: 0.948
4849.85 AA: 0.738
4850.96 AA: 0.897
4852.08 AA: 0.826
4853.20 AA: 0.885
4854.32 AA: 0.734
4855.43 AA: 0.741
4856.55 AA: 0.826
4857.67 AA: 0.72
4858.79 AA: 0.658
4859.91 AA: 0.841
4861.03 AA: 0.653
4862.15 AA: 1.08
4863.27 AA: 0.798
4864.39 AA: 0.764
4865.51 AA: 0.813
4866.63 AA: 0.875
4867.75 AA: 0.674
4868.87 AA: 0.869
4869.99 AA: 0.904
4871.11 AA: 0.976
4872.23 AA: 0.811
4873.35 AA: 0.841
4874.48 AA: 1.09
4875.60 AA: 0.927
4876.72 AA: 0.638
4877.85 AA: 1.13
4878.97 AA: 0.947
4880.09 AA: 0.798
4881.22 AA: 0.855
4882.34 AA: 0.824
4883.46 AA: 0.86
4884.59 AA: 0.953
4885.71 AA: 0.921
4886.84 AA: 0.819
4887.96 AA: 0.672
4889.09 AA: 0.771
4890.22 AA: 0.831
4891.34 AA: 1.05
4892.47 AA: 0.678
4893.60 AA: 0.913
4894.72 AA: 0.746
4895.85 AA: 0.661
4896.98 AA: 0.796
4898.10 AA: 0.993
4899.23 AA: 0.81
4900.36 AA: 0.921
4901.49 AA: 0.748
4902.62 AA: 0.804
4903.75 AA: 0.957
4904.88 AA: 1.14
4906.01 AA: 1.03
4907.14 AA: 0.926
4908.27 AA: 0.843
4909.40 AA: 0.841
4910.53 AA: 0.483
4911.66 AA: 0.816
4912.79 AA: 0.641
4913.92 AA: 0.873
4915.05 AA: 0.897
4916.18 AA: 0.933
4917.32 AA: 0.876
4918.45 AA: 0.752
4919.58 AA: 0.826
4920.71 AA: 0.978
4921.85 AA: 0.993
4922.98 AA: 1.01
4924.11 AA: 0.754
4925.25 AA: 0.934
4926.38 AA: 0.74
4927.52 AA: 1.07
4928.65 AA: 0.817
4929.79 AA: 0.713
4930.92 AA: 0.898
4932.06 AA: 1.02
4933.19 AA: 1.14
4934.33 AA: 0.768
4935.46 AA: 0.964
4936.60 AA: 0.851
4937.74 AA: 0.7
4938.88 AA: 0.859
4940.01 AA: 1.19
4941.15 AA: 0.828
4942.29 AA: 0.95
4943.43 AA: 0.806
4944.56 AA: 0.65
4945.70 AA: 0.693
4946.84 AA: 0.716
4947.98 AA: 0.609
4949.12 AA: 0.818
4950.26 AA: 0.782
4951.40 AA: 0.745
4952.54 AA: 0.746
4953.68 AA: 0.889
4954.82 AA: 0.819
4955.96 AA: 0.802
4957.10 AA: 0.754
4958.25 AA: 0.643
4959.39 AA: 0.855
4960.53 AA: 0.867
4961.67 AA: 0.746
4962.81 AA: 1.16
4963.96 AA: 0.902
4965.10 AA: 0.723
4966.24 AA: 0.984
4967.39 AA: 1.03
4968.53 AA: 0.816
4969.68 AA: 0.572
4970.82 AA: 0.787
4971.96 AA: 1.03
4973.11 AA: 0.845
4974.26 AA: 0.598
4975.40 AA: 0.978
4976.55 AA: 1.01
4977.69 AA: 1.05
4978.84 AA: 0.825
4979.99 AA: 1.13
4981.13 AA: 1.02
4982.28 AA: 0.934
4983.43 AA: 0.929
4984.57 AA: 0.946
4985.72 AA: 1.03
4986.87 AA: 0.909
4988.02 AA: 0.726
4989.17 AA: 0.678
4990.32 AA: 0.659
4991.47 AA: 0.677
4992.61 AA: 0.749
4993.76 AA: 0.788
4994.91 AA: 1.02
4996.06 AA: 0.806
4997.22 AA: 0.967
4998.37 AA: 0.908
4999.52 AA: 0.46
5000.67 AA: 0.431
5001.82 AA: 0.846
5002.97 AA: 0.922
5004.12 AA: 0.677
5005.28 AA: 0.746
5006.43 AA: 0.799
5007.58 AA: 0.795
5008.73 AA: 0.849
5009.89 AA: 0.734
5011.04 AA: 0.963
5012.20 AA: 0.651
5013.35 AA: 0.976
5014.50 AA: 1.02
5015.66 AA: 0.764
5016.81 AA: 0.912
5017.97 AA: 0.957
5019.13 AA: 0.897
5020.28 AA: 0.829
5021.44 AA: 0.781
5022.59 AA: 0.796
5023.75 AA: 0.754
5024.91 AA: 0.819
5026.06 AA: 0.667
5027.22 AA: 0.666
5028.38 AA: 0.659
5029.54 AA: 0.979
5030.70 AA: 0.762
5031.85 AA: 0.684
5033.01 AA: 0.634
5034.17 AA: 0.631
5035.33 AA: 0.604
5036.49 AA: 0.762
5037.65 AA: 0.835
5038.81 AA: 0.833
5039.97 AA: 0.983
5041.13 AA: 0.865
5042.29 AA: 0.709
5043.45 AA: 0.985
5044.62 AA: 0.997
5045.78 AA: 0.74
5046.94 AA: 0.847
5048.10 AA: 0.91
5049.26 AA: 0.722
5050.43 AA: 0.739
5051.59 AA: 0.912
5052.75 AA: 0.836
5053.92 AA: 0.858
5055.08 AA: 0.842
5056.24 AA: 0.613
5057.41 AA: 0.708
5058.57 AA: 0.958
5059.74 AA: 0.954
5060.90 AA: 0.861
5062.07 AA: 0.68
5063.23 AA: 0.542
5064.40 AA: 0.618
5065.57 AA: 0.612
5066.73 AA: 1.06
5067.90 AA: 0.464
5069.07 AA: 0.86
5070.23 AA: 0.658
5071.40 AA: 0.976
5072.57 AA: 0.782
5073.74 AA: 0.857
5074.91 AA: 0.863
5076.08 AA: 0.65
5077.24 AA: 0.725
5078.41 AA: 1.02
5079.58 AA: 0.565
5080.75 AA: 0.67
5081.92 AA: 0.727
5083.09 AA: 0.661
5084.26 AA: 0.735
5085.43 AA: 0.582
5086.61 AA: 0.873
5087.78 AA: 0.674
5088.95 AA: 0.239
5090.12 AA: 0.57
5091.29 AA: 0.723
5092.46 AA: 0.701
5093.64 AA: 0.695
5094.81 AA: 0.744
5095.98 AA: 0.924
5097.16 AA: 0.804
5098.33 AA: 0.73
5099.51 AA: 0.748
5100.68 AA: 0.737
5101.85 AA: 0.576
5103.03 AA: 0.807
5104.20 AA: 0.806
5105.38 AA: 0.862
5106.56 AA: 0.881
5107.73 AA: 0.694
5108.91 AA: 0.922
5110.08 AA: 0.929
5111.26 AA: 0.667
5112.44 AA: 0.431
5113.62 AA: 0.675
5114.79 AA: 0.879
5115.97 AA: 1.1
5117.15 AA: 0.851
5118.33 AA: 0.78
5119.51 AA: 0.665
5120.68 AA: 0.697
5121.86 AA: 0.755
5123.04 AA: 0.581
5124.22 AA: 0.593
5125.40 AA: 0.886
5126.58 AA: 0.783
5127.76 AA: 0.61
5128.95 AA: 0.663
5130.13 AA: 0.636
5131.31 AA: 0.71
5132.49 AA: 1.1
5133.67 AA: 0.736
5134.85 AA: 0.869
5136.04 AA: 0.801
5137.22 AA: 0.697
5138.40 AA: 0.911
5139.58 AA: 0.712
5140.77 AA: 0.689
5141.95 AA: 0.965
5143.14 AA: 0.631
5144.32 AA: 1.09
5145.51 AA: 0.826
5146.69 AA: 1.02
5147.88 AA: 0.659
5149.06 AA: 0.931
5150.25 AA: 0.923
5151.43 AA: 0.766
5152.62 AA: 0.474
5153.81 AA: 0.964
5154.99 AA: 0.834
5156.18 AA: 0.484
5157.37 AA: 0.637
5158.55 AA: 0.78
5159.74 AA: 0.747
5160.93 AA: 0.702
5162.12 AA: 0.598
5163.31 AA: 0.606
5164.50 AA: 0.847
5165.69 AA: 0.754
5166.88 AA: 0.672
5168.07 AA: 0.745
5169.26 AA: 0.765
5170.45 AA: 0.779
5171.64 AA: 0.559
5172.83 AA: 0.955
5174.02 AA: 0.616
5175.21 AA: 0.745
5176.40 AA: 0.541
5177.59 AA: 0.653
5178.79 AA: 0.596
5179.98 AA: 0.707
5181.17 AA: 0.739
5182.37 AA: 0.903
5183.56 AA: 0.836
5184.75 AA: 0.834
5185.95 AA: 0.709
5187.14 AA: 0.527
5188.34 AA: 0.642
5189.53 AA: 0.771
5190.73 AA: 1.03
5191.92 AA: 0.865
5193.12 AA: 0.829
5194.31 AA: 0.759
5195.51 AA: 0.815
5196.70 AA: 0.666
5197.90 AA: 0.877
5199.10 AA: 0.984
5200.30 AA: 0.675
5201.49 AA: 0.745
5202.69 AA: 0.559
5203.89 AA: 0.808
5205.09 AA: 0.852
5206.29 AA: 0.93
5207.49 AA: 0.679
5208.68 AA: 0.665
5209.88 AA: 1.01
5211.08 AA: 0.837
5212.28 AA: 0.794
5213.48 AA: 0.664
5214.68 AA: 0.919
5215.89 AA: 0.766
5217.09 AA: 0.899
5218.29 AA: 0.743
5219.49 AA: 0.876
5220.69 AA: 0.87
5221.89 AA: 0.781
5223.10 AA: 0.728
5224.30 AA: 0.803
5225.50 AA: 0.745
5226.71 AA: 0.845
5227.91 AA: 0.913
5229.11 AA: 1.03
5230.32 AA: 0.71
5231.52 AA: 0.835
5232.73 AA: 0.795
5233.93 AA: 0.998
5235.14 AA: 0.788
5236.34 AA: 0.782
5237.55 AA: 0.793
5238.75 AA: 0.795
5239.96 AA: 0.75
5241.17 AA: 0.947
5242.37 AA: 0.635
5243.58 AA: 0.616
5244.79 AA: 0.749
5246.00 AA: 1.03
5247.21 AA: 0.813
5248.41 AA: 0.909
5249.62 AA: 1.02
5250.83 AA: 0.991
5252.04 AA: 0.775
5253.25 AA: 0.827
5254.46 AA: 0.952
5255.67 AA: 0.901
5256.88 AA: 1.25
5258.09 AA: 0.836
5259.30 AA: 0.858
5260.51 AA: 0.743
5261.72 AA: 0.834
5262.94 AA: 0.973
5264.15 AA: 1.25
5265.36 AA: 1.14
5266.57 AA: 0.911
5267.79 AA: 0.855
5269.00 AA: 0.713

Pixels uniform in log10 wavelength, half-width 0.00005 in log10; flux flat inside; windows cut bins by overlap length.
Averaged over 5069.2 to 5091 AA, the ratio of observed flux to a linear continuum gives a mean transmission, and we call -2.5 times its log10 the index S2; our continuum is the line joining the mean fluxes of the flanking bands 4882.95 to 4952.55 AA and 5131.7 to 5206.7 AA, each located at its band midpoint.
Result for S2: 0.116 mag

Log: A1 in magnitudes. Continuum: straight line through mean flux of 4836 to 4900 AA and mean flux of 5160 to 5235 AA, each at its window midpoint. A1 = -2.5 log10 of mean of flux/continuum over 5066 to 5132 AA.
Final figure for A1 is 0.08 mag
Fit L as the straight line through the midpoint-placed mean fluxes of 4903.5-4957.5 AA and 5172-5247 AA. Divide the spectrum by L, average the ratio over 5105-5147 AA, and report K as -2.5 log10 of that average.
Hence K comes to 0.03 mag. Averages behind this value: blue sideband 0.851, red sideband 0.789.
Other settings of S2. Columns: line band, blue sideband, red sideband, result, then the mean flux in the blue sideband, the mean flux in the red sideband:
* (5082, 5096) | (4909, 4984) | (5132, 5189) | 0.179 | 0.854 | 0.755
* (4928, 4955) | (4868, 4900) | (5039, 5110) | -0.002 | 0.859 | 0.769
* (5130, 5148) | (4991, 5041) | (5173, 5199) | -0.082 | 0.792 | 0.754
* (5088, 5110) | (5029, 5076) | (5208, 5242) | 0.092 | 0.792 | 0.823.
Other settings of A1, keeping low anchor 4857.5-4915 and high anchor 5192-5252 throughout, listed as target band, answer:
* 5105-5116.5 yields 0.033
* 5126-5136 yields 0.081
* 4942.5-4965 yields 0.064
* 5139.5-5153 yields 0.010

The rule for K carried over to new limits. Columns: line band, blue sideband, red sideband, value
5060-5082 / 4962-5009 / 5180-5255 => 0.11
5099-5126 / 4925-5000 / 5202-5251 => 0.10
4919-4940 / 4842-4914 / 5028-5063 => -0.09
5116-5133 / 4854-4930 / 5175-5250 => 0.09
